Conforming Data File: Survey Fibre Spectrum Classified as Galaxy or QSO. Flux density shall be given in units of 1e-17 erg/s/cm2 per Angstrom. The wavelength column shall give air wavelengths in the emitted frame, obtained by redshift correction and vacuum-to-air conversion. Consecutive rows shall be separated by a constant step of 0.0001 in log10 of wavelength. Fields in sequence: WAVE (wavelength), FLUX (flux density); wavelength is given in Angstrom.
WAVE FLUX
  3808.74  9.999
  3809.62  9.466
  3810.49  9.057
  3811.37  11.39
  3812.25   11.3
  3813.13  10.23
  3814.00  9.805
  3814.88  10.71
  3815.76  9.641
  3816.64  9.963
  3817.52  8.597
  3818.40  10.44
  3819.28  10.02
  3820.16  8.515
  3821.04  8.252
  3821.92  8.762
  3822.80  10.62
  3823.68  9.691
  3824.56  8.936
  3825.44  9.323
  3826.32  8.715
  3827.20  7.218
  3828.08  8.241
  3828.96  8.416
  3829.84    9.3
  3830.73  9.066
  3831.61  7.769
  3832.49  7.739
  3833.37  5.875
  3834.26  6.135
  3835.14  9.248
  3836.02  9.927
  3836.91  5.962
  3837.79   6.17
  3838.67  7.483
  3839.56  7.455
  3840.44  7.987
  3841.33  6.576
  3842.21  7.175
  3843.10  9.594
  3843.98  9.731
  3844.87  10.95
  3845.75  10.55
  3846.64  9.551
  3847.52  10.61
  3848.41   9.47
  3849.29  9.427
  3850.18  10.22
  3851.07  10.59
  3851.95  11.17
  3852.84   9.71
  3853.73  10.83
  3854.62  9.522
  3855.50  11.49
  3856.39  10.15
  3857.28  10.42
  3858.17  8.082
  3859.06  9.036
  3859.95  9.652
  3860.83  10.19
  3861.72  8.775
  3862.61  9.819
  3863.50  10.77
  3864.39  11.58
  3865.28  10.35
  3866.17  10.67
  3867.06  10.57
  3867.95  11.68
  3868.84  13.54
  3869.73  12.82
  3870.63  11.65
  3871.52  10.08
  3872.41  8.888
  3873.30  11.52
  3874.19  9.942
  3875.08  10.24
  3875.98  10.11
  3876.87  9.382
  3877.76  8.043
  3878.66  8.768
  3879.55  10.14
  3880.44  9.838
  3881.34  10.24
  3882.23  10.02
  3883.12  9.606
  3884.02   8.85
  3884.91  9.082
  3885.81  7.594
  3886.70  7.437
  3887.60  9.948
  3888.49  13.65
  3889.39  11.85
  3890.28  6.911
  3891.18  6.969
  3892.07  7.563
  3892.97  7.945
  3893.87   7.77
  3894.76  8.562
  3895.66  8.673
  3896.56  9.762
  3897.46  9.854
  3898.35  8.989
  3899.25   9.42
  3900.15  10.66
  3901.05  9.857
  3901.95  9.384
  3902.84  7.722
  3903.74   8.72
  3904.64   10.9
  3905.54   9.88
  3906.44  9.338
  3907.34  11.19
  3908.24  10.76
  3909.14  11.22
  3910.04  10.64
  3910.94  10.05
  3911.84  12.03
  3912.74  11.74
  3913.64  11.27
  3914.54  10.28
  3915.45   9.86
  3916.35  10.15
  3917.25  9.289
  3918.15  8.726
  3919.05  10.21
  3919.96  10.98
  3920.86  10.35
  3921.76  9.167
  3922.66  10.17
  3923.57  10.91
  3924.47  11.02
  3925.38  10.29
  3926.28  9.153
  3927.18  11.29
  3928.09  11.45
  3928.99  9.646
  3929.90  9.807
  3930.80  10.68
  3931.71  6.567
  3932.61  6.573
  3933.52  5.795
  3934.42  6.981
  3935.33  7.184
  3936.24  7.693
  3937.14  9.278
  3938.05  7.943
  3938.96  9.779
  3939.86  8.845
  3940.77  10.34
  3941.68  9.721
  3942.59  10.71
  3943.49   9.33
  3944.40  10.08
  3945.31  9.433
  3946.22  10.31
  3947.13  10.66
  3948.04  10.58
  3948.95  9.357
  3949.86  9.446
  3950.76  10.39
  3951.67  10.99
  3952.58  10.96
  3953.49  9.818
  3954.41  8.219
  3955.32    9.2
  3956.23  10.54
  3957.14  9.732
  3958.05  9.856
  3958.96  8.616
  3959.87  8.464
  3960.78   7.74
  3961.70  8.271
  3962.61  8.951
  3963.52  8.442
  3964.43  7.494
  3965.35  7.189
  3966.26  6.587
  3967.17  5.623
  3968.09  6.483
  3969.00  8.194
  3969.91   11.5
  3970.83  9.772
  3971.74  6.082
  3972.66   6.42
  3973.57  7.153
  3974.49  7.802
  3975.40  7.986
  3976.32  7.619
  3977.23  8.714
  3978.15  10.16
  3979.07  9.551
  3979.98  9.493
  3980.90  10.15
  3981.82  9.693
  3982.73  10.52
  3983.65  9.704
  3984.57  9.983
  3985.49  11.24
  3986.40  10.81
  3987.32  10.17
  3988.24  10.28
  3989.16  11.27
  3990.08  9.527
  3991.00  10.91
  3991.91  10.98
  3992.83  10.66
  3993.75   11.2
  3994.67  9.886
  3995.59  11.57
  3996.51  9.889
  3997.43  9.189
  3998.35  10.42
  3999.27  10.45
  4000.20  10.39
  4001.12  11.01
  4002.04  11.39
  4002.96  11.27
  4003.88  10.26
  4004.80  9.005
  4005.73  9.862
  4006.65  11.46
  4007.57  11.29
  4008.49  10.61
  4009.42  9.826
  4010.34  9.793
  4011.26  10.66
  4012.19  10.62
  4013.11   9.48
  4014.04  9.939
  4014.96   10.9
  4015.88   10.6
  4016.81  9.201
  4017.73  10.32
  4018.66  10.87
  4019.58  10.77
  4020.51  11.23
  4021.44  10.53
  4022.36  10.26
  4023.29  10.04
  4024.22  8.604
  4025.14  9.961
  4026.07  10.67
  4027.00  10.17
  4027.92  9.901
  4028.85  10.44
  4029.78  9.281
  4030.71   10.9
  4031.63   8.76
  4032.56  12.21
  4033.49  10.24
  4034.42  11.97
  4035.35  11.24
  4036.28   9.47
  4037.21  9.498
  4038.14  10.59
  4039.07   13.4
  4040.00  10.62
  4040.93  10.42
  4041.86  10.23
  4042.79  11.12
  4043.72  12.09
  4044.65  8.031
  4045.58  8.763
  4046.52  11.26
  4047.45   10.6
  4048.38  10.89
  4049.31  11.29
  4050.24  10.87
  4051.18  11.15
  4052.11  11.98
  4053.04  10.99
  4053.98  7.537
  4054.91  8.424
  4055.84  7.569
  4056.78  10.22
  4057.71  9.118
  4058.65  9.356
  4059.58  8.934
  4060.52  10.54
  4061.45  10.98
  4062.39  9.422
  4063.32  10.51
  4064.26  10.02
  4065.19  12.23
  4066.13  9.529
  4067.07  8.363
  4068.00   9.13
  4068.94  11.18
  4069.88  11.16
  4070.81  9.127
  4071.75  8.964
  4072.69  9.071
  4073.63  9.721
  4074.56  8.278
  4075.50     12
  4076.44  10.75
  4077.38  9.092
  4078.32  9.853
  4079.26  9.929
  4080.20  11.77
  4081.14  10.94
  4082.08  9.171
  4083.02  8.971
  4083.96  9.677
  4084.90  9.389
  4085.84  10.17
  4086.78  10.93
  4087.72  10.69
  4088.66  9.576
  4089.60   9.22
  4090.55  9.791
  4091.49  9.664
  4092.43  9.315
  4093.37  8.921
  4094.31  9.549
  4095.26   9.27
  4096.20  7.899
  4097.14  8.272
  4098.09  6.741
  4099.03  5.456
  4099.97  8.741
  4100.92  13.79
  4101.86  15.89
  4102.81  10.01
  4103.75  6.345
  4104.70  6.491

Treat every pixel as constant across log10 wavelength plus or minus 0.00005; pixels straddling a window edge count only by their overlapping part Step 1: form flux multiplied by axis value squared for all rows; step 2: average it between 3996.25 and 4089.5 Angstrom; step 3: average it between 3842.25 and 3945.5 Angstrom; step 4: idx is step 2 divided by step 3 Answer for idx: 1.13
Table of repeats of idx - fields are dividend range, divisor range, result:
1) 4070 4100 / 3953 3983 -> 1.17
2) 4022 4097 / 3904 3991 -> 1.12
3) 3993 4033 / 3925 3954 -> 1.14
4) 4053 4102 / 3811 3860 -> 1.19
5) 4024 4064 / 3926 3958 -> 1.15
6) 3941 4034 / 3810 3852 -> 1.17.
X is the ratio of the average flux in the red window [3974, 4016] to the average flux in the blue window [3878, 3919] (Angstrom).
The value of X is 1.1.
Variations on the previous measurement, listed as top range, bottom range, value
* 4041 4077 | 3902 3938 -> 1.04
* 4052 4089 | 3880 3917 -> 1.02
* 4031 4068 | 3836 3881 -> 1.05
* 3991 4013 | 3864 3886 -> 1.03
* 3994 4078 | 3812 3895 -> 1.09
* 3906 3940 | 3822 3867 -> 1.06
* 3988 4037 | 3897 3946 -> 1.07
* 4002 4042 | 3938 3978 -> 1.17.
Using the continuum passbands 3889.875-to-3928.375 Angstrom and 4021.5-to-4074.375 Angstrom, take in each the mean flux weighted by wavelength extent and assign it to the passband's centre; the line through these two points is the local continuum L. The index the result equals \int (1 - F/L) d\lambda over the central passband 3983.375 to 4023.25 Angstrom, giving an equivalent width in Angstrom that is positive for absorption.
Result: -1.7 Angstrom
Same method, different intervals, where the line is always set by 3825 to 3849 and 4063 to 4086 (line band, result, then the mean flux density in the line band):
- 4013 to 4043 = -2.42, 10.4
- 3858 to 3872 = -3.35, 10.6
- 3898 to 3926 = -4.04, 10.2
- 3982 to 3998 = -1.79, 10.4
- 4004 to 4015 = -0.85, 10.3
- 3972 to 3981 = 0.89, 8.38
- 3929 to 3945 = 0.62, 8.7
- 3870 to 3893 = -2.24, 9.52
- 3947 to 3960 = -0.92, 9.8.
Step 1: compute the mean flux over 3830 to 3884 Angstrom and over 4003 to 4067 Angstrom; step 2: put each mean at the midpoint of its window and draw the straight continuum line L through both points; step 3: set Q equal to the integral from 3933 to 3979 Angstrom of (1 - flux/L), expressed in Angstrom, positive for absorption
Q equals 5.50 Angstrom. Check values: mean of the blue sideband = 9.57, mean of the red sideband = 10.3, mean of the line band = 8.77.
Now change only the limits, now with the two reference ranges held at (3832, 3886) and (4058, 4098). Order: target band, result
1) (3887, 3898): 0.58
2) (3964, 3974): 2.24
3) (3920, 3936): 0.61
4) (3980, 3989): -0.56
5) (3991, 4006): -1.23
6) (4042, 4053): -1.12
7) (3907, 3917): -1.23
